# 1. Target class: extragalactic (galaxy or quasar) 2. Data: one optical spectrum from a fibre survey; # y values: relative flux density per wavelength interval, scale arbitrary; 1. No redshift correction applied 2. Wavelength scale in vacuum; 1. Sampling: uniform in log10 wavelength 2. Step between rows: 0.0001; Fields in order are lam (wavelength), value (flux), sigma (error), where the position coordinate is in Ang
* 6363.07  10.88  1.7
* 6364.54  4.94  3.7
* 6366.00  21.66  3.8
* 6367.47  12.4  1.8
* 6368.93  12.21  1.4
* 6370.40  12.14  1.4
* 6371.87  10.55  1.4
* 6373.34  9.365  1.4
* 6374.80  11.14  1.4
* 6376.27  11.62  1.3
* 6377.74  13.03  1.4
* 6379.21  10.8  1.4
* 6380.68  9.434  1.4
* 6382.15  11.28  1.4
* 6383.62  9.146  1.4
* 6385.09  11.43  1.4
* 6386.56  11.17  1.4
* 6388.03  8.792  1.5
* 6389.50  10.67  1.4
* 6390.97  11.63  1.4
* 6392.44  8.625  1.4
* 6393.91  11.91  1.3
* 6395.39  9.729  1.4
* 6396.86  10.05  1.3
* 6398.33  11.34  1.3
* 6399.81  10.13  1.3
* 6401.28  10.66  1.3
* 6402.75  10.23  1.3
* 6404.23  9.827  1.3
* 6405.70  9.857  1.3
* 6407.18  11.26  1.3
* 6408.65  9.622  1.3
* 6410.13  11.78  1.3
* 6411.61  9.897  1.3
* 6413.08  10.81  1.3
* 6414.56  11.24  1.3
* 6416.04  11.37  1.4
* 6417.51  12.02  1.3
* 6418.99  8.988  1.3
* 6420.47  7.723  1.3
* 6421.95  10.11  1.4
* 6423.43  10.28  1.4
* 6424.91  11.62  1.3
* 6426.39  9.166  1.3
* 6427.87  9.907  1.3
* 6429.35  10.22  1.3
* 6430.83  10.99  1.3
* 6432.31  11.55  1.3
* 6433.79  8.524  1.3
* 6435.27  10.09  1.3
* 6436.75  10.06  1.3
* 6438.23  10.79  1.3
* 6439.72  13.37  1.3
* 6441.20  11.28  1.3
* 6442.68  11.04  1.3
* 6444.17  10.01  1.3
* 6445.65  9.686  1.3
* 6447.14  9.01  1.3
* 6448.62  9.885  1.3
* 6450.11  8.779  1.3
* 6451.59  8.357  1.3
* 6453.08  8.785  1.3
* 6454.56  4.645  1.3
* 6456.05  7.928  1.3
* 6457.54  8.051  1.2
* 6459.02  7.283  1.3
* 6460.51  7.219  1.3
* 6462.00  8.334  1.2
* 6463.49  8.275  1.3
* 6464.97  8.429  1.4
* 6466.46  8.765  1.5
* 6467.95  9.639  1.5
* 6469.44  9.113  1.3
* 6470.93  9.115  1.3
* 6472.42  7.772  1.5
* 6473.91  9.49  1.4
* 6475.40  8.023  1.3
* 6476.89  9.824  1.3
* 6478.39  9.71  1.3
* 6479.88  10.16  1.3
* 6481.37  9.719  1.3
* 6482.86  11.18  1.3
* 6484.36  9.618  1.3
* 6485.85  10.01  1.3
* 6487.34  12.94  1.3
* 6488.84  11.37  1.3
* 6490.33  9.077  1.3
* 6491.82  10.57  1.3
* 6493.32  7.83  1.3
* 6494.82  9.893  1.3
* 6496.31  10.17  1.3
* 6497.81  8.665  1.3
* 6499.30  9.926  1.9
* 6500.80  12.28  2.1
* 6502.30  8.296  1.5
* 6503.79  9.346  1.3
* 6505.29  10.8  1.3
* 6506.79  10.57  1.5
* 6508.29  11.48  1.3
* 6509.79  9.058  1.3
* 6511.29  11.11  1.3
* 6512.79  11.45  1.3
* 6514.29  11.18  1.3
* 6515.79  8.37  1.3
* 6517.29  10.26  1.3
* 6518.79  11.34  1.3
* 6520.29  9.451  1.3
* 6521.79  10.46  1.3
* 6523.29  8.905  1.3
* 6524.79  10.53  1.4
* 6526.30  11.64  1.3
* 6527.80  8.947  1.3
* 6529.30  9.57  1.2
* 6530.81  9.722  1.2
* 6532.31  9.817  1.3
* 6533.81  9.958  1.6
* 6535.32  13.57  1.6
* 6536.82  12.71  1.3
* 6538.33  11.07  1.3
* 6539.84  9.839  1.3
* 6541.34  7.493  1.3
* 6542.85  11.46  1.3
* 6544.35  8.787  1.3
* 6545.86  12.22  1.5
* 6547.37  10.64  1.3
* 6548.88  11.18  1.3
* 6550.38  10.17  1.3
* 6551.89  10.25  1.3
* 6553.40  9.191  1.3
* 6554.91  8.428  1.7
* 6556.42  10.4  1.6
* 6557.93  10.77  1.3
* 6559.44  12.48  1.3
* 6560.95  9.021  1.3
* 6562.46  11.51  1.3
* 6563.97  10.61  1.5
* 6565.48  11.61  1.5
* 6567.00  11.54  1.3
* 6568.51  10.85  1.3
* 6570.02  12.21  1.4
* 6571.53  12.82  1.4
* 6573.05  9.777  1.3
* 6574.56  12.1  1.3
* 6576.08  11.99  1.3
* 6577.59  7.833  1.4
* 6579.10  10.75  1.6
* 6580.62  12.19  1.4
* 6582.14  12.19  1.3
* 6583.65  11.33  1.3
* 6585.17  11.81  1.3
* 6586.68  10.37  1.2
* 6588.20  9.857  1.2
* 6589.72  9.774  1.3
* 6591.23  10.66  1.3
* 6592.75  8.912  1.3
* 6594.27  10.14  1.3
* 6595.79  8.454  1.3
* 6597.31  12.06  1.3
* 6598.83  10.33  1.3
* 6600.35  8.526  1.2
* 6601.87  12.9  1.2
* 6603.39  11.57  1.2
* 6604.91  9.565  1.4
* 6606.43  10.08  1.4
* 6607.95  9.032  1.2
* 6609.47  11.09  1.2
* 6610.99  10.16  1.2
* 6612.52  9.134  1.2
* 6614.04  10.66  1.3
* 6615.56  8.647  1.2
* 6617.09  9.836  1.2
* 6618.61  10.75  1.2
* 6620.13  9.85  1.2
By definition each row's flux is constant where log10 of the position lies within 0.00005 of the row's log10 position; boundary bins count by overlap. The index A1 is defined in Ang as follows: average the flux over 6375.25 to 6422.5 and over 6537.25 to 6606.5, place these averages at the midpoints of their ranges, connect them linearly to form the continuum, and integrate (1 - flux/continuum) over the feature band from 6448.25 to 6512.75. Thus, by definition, 7.3 Ang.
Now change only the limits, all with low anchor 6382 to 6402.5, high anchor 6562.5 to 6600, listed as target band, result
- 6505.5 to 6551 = 1.2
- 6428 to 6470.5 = 5.1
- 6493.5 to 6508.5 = 0.9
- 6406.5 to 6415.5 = -0.3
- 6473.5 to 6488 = 0.8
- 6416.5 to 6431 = 0.6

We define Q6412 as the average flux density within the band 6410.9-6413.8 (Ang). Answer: 10.4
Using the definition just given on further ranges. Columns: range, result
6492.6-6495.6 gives 8.89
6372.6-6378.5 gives 11.3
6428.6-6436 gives 10.3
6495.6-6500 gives 9.58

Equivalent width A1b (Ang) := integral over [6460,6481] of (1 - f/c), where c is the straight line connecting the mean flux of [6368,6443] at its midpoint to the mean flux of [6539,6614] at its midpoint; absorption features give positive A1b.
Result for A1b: 3.4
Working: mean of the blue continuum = 10.6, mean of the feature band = 8.88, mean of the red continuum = 10.5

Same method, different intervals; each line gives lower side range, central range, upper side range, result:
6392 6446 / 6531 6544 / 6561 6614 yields 0.0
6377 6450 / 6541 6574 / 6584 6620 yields -1.3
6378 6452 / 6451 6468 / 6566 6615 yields 4.1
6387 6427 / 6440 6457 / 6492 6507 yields 1.6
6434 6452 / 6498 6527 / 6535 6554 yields 0.5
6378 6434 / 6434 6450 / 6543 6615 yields 0.1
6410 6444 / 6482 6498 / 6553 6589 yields 0.8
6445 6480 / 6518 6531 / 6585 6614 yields -1.1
